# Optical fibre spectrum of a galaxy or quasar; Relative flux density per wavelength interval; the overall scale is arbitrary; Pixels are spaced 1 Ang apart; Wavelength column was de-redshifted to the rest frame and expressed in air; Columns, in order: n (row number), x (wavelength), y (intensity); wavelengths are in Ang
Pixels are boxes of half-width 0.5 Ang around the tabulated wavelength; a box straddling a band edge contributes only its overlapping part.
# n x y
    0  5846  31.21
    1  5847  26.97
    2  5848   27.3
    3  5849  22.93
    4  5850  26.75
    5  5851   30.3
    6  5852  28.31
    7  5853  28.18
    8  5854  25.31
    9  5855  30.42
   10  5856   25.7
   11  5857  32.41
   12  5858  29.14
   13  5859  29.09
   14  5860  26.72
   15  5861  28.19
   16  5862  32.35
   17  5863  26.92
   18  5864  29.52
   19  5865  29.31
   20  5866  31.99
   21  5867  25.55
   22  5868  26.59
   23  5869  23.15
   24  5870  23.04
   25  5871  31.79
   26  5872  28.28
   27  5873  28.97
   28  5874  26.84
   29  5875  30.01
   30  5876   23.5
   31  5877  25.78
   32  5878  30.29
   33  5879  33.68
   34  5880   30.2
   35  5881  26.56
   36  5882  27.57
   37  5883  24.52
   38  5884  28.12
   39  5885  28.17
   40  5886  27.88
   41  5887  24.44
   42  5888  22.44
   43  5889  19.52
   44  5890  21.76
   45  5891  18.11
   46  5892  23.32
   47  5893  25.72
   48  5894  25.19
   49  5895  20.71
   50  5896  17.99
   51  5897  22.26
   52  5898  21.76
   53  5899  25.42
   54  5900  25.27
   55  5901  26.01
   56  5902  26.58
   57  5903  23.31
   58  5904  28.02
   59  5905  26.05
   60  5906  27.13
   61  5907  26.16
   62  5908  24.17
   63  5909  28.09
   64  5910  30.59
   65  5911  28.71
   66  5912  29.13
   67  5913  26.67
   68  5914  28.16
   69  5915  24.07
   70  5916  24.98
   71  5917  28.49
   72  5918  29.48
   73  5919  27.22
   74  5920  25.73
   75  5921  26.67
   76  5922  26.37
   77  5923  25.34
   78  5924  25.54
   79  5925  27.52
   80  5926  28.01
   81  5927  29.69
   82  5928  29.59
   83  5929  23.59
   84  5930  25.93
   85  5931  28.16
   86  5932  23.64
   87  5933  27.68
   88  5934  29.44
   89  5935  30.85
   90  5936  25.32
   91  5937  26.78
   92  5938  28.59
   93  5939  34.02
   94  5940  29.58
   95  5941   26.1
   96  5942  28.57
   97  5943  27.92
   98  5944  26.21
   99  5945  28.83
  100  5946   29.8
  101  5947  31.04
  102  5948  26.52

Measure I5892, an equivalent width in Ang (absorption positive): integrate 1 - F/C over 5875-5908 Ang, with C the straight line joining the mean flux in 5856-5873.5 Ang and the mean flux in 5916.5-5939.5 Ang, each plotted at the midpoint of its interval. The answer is 3.3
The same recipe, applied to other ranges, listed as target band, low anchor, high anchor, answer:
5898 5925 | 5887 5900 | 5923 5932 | -2.1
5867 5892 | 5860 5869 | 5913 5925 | 1.5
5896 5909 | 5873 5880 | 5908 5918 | 1.3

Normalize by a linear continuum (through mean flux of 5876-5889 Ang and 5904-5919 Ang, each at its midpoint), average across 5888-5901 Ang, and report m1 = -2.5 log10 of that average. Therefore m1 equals 0.21 mag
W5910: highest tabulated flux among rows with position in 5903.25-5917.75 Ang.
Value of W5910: 30.59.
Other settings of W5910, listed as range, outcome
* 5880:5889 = 30.2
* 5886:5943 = 34.02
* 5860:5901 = 33.68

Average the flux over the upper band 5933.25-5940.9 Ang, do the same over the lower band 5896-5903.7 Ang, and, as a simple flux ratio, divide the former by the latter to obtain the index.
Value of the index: 1.21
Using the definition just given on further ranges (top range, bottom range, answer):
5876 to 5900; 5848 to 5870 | 0.89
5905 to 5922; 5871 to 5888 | 0.98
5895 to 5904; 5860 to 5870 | 0.85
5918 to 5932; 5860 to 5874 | 0.96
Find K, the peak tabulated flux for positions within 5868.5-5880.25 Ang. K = 33.68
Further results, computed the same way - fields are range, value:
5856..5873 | 32.41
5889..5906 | 28.02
